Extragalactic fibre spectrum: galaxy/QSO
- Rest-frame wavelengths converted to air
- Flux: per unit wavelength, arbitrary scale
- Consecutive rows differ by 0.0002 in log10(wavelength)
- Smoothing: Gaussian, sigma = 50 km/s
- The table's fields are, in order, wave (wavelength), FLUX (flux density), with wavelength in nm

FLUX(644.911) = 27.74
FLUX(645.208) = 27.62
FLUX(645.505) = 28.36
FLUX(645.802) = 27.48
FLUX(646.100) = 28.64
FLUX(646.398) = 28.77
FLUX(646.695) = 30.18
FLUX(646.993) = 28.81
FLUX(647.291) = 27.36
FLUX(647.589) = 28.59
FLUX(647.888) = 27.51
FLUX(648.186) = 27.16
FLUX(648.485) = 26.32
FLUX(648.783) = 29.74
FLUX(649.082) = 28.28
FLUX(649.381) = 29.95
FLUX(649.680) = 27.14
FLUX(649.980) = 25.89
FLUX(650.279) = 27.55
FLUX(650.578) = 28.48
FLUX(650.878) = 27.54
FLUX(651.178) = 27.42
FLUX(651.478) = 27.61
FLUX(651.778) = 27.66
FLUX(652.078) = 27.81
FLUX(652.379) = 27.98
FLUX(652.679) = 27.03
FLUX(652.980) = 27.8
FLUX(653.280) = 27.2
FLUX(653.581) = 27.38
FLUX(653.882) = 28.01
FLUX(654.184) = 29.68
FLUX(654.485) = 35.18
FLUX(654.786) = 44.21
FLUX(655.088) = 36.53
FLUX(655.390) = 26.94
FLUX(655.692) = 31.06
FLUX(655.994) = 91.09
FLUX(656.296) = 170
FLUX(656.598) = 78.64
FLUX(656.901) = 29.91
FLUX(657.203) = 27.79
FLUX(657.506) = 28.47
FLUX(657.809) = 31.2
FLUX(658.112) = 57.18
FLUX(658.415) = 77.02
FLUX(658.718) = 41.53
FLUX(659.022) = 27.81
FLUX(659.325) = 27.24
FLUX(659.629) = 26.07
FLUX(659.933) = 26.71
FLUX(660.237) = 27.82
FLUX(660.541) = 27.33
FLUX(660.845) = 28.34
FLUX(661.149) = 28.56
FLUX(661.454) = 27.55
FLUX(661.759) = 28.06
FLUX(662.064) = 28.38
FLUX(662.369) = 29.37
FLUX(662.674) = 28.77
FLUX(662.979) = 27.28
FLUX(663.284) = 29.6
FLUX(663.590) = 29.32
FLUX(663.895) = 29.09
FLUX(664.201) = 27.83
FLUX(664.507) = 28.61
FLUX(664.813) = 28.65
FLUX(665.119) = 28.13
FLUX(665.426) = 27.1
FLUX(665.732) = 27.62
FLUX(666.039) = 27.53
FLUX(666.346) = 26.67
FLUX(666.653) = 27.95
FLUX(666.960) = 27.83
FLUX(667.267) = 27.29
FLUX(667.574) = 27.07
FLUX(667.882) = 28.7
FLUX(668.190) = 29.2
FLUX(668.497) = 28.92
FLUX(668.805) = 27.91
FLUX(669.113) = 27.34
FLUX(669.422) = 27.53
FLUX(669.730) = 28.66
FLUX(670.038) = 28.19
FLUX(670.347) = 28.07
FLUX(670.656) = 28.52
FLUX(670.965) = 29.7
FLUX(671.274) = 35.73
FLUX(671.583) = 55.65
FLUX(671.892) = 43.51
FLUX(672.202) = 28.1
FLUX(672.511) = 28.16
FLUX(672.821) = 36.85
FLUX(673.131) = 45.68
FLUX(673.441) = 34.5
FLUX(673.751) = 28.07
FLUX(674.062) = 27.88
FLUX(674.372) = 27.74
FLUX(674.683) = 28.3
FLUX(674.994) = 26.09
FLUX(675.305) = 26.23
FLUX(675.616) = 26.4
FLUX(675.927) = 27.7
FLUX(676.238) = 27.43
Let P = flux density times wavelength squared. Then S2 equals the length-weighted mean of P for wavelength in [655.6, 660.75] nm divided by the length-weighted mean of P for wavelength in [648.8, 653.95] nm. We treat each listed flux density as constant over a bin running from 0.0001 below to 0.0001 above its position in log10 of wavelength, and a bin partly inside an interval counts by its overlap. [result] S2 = 1.8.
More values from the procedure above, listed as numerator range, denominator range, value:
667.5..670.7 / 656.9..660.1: 0.79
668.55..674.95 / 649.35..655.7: 1.16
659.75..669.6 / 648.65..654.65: 1.03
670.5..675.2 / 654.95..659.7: 0.69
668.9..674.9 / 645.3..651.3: 1.24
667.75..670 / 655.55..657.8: 0.46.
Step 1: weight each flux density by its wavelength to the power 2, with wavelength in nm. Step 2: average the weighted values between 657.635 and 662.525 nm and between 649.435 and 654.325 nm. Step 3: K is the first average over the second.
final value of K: 1.25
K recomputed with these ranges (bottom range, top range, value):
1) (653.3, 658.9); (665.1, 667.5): 0.58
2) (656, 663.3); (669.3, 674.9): 0.83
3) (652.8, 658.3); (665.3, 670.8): 0.63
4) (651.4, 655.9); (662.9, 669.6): 0.94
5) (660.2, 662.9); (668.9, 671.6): 1.12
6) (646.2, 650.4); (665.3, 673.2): 1.17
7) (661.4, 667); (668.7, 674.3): 1.19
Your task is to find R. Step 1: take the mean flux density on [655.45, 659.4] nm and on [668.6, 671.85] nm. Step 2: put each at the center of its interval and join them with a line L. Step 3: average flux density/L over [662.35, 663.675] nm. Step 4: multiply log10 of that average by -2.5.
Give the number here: 0.49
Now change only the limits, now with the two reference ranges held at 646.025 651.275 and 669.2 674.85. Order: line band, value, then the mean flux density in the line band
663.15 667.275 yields 0.119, 28.1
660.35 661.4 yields 0.092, 28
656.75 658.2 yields -0.139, 33.9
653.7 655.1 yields -0.176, 34.4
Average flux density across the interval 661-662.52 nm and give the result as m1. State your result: 28.4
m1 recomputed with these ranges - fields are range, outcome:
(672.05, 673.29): 34.7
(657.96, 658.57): 67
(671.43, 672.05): 49.5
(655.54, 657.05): 80.2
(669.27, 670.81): 28.2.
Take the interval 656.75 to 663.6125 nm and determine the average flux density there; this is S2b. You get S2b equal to 32.3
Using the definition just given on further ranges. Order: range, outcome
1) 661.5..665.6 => 28.4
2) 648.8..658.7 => 39.5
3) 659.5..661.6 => 27.5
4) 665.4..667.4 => 27.5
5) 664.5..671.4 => 28.4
